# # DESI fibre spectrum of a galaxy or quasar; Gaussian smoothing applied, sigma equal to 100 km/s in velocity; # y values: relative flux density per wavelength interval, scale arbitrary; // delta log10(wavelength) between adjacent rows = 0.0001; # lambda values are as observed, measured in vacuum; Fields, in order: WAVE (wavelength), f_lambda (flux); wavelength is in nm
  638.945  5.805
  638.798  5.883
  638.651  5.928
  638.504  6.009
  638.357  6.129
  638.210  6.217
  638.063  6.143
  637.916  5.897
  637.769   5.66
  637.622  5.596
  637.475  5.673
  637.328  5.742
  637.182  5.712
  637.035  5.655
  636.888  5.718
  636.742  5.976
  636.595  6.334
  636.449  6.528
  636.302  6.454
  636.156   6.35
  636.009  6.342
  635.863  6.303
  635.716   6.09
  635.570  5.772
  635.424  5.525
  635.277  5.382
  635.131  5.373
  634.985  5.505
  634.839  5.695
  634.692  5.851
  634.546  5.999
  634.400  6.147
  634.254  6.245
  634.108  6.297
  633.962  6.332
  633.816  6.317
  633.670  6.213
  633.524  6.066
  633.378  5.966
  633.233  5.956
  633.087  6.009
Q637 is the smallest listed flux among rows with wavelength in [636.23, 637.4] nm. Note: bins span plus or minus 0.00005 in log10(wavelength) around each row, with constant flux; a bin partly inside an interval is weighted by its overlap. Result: 5.655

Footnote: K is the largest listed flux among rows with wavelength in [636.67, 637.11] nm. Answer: 5.976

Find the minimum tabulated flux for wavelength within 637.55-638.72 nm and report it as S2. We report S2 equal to 5.596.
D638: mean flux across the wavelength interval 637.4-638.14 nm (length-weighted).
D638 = 5.79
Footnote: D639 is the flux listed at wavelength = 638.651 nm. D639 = 5.928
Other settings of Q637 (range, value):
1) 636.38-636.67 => 6.334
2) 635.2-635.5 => 5.382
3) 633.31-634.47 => 5.966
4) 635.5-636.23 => 5.772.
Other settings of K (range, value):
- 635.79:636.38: 6.454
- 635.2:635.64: 5.772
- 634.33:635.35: 6.147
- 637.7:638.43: 6.217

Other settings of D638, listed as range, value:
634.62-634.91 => 5.76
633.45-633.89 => 6.19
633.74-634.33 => 6.3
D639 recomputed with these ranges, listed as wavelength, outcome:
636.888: 5.718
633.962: 6.332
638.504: 6.009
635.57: 5.772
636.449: 6.528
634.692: 5.851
